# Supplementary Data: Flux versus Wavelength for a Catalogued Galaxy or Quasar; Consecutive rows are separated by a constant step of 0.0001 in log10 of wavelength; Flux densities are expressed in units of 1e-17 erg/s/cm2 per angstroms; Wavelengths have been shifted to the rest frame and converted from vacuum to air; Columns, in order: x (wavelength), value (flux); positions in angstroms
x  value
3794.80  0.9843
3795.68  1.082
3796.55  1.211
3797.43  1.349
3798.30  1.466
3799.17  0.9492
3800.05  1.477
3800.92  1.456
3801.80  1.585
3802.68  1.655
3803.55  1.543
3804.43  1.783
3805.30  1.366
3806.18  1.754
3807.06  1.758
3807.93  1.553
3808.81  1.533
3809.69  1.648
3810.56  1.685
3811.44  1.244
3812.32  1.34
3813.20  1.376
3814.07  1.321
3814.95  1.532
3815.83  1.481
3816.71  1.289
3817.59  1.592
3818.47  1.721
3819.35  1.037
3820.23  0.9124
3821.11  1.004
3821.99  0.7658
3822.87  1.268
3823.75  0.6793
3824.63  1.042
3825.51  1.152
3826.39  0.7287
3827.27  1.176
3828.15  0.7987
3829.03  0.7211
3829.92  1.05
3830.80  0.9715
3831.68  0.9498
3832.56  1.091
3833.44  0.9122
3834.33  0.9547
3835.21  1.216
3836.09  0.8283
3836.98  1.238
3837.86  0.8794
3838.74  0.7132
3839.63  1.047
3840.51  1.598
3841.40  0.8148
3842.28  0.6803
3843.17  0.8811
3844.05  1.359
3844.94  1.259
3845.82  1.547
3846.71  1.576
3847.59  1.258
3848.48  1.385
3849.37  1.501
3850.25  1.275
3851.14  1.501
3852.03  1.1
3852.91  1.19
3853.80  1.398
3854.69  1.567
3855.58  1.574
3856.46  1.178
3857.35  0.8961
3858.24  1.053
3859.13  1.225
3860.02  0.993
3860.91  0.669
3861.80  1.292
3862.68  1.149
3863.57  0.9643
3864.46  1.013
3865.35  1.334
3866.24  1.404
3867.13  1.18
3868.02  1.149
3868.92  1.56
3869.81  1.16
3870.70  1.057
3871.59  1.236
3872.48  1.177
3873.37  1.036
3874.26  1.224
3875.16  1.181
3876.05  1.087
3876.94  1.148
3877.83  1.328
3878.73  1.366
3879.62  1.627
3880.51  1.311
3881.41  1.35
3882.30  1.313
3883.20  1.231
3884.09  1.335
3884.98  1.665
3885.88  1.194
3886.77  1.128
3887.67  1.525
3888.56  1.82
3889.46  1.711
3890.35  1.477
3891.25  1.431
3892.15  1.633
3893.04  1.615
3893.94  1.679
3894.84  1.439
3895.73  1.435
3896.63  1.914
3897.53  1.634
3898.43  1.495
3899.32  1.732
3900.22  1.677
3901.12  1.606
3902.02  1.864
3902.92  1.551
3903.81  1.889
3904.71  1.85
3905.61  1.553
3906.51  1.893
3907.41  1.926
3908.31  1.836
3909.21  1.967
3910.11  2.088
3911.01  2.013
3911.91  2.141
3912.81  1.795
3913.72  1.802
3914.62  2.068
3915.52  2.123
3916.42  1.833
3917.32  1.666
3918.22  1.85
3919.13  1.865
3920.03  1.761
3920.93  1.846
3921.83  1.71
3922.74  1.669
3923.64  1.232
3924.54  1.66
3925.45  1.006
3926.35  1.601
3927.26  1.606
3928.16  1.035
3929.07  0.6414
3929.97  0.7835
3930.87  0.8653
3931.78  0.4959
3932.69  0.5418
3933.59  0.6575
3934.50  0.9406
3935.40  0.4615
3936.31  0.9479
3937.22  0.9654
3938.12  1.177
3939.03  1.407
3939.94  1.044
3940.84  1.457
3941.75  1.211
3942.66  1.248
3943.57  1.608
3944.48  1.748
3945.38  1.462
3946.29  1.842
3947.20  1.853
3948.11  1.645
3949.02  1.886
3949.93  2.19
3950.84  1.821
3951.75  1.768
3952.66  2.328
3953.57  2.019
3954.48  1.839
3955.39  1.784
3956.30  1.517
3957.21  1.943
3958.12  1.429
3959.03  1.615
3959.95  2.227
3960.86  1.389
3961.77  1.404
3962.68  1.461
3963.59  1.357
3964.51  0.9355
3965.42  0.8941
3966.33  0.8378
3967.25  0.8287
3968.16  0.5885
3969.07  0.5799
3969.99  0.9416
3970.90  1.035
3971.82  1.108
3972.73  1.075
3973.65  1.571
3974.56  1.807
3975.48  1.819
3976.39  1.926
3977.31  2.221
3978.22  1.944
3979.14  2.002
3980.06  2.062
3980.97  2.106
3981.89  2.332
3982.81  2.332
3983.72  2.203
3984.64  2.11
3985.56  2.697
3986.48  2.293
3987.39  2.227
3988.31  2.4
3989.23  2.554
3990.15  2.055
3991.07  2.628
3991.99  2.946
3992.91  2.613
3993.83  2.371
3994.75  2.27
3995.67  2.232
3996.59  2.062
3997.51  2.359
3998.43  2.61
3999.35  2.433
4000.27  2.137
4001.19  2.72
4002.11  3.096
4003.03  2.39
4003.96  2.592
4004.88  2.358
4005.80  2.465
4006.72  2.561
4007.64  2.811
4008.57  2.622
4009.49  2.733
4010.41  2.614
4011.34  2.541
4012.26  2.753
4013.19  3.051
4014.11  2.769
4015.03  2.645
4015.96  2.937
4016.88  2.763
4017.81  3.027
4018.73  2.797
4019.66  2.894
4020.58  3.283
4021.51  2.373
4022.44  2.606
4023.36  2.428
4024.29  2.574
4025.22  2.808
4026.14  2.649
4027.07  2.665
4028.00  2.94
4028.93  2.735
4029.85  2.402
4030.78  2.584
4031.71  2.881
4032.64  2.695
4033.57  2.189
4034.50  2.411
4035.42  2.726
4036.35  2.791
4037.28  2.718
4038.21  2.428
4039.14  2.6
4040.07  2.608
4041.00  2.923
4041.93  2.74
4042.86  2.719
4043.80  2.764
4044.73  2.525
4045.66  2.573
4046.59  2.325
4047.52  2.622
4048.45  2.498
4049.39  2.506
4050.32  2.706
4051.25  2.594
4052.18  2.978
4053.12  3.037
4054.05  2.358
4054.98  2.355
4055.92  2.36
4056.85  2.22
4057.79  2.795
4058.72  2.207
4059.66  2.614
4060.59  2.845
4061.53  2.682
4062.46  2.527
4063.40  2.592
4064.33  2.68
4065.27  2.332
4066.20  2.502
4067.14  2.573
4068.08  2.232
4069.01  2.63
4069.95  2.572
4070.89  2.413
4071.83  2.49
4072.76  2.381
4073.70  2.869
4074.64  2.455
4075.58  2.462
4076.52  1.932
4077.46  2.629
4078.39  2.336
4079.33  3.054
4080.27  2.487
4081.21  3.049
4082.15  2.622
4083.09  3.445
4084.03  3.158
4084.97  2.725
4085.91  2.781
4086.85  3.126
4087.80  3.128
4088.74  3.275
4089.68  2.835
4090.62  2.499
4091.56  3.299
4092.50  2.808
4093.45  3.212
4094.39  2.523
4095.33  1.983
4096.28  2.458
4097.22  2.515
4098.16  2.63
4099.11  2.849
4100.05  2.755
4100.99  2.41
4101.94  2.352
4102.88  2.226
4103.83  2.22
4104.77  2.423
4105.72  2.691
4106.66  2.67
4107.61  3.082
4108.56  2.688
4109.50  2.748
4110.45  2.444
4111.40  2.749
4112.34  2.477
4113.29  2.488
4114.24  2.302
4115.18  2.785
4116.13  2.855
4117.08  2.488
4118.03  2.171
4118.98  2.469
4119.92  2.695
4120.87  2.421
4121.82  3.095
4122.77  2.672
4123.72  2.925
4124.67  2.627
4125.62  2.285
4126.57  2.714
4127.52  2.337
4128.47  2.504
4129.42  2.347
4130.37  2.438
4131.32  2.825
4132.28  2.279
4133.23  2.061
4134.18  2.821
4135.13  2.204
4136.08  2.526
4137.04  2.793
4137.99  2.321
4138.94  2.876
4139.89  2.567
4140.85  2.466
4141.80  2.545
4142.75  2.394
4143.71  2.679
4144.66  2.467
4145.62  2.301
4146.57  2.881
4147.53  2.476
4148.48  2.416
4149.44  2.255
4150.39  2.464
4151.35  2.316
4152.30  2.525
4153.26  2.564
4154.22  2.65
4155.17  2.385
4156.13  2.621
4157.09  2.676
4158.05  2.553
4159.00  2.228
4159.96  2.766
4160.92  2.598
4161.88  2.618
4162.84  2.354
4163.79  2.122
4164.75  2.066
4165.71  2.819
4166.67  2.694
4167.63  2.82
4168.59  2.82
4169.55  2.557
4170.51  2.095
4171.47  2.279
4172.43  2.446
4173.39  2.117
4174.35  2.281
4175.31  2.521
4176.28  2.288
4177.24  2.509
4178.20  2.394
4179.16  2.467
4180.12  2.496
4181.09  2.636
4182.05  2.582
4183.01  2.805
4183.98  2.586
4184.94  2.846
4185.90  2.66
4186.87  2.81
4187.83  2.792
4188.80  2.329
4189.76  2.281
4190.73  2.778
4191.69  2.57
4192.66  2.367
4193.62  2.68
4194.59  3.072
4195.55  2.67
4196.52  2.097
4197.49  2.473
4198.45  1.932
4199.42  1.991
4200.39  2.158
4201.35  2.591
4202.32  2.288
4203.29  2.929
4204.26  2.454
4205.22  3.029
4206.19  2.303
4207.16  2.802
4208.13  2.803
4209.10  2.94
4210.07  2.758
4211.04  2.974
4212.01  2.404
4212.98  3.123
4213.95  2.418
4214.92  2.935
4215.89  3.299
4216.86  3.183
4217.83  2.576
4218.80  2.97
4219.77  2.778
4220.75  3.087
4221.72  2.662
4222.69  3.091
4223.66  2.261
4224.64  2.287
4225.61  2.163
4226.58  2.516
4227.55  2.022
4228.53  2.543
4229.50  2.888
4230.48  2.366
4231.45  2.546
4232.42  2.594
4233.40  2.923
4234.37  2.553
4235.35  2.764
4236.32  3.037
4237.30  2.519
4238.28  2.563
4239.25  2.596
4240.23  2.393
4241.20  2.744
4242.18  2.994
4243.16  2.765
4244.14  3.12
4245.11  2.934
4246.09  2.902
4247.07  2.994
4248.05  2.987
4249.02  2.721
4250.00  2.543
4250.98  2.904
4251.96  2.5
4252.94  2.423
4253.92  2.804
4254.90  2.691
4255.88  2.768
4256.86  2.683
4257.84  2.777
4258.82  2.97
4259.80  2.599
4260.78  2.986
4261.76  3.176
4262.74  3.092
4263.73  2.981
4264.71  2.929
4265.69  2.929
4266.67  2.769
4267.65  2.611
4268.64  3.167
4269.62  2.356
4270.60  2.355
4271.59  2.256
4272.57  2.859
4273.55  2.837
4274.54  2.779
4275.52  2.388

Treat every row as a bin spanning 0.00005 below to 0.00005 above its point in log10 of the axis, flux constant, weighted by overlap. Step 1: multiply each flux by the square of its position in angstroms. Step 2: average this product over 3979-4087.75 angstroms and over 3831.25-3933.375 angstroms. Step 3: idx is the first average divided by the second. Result 2.0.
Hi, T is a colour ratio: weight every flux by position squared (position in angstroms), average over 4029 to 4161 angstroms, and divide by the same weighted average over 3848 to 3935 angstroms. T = 2.01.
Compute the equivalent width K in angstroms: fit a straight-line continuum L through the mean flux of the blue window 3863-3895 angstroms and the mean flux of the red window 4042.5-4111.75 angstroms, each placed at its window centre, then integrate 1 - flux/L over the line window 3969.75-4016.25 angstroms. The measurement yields -4.7 angstroms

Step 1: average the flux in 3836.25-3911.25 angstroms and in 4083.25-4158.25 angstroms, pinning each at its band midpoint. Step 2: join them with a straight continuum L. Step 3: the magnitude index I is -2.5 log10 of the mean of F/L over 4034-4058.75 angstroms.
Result -0.17 mag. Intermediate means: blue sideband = 1.38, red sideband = 2.6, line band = 2.6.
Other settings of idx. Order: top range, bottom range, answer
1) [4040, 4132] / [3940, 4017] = 1.38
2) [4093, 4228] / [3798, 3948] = 2.18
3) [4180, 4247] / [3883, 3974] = 2.05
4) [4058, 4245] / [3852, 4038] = 1.59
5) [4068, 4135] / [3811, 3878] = 2.58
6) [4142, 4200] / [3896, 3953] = 1.82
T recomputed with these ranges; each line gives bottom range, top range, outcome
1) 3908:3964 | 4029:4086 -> 1.81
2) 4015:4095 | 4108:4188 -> 0.99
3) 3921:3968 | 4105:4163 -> 2.04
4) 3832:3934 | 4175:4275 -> 2.30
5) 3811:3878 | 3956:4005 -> 1.78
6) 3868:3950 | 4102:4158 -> 1.93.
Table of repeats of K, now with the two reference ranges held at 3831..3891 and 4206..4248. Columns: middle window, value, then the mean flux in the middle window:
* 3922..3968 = 6.14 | 1.36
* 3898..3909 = -2.71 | 1.75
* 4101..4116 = -2.12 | 2.56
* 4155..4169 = -0.47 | 2.54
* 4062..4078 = -3.10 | 2.49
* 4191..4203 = 0.84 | 2.42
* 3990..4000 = -3.65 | 2.42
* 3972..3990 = -3.69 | 2.07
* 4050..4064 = -3.87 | 2.59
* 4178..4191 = -0.27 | 2.61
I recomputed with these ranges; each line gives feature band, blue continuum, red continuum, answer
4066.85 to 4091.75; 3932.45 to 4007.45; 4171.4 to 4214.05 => -0.244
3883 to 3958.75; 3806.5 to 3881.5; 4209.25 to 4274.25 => -0.046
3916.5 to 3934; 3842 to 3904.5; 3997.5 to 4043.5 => 0.352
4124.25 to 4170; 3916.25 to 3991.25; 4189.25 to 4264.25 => -0.069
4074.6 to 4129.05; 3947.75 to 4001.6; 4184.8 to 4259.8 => -0.166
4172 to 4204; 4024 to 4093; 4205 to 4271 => 0.093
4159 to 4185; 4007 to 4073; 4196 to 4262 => 0.074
